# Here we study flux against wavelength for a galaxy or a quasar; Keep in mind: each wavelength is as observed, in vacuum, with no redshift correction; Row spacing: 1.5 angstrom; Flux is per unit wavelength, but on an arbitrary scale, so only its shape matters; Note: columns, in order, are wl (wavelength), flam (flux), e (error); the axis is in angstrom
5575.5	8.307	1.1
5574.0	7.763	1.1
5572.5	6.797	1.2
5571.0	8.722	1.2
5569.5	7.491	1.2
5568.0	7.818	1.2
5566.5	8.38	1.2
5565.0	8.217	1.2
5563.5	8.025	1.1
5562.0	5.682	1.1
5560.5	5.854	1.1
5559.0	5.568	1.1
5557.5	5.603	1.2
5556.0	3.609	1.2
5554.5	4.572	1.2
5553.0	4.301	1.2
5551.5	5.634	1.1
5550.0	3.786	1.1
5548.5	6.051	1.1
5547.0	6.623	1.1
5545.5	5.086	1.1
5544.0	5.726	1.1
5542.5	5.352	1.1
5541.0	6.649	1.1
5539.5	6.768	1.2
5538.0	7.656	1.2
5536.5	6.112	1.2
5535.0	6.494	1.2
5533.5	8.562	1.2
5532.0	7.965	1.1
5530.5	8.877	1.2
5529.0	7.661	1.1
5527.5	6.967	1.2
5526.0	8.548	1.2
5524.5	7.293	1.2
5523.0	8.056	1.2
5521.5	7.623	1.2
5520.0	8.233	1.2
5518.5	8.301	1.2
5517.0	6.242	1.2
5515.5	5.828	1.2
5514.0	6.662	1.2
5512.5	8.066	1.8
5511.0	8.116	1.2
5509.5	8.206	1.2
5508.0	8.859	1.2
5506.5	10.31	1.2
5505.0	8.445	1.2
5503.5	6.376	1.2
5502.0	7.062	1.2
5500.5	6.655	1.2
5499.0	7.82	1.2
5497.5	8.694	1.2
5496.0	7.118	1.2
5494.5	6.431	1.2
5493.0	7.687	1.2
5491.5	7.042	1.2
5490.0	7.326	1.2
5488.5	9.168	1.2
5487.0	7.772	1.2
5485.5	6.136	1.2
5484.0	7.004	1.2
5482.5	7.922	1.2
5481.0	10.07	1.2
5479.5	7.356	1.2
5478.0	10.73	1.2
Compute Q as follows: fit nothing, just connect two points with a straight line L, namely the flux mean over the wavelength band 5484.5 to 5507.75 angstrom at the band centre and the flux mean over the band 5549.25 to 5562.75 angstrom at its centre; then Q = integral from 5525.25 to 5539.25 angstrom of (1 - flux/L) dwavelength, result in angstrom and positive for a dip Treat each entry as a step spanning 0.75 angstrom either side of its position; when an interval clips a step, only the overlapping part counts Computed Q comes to -3.7 angstrom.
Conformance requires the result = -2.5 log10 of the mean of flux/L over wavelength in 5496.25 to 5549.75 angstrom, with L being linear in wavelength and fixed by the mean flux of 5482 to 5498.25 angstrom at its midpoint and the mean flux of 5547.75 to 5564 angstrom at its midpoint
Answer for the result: -0.15 mag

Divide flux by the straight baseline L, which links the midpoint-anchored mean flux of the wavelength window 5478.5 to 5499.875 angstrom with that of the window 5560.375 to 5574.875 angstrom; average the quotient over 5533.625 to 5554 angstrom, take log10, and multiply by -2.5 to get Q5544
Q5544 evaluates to 0.27 mag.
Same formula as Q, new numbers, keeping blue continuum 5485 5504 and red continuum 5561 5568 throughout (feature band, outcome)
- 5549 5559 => 3.8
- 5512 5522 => 0.2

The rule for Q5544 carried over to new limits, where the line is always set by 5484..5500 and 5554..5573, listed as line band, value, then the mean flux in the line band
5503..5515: -0.117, 8.12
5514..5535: -0.076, 7.62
